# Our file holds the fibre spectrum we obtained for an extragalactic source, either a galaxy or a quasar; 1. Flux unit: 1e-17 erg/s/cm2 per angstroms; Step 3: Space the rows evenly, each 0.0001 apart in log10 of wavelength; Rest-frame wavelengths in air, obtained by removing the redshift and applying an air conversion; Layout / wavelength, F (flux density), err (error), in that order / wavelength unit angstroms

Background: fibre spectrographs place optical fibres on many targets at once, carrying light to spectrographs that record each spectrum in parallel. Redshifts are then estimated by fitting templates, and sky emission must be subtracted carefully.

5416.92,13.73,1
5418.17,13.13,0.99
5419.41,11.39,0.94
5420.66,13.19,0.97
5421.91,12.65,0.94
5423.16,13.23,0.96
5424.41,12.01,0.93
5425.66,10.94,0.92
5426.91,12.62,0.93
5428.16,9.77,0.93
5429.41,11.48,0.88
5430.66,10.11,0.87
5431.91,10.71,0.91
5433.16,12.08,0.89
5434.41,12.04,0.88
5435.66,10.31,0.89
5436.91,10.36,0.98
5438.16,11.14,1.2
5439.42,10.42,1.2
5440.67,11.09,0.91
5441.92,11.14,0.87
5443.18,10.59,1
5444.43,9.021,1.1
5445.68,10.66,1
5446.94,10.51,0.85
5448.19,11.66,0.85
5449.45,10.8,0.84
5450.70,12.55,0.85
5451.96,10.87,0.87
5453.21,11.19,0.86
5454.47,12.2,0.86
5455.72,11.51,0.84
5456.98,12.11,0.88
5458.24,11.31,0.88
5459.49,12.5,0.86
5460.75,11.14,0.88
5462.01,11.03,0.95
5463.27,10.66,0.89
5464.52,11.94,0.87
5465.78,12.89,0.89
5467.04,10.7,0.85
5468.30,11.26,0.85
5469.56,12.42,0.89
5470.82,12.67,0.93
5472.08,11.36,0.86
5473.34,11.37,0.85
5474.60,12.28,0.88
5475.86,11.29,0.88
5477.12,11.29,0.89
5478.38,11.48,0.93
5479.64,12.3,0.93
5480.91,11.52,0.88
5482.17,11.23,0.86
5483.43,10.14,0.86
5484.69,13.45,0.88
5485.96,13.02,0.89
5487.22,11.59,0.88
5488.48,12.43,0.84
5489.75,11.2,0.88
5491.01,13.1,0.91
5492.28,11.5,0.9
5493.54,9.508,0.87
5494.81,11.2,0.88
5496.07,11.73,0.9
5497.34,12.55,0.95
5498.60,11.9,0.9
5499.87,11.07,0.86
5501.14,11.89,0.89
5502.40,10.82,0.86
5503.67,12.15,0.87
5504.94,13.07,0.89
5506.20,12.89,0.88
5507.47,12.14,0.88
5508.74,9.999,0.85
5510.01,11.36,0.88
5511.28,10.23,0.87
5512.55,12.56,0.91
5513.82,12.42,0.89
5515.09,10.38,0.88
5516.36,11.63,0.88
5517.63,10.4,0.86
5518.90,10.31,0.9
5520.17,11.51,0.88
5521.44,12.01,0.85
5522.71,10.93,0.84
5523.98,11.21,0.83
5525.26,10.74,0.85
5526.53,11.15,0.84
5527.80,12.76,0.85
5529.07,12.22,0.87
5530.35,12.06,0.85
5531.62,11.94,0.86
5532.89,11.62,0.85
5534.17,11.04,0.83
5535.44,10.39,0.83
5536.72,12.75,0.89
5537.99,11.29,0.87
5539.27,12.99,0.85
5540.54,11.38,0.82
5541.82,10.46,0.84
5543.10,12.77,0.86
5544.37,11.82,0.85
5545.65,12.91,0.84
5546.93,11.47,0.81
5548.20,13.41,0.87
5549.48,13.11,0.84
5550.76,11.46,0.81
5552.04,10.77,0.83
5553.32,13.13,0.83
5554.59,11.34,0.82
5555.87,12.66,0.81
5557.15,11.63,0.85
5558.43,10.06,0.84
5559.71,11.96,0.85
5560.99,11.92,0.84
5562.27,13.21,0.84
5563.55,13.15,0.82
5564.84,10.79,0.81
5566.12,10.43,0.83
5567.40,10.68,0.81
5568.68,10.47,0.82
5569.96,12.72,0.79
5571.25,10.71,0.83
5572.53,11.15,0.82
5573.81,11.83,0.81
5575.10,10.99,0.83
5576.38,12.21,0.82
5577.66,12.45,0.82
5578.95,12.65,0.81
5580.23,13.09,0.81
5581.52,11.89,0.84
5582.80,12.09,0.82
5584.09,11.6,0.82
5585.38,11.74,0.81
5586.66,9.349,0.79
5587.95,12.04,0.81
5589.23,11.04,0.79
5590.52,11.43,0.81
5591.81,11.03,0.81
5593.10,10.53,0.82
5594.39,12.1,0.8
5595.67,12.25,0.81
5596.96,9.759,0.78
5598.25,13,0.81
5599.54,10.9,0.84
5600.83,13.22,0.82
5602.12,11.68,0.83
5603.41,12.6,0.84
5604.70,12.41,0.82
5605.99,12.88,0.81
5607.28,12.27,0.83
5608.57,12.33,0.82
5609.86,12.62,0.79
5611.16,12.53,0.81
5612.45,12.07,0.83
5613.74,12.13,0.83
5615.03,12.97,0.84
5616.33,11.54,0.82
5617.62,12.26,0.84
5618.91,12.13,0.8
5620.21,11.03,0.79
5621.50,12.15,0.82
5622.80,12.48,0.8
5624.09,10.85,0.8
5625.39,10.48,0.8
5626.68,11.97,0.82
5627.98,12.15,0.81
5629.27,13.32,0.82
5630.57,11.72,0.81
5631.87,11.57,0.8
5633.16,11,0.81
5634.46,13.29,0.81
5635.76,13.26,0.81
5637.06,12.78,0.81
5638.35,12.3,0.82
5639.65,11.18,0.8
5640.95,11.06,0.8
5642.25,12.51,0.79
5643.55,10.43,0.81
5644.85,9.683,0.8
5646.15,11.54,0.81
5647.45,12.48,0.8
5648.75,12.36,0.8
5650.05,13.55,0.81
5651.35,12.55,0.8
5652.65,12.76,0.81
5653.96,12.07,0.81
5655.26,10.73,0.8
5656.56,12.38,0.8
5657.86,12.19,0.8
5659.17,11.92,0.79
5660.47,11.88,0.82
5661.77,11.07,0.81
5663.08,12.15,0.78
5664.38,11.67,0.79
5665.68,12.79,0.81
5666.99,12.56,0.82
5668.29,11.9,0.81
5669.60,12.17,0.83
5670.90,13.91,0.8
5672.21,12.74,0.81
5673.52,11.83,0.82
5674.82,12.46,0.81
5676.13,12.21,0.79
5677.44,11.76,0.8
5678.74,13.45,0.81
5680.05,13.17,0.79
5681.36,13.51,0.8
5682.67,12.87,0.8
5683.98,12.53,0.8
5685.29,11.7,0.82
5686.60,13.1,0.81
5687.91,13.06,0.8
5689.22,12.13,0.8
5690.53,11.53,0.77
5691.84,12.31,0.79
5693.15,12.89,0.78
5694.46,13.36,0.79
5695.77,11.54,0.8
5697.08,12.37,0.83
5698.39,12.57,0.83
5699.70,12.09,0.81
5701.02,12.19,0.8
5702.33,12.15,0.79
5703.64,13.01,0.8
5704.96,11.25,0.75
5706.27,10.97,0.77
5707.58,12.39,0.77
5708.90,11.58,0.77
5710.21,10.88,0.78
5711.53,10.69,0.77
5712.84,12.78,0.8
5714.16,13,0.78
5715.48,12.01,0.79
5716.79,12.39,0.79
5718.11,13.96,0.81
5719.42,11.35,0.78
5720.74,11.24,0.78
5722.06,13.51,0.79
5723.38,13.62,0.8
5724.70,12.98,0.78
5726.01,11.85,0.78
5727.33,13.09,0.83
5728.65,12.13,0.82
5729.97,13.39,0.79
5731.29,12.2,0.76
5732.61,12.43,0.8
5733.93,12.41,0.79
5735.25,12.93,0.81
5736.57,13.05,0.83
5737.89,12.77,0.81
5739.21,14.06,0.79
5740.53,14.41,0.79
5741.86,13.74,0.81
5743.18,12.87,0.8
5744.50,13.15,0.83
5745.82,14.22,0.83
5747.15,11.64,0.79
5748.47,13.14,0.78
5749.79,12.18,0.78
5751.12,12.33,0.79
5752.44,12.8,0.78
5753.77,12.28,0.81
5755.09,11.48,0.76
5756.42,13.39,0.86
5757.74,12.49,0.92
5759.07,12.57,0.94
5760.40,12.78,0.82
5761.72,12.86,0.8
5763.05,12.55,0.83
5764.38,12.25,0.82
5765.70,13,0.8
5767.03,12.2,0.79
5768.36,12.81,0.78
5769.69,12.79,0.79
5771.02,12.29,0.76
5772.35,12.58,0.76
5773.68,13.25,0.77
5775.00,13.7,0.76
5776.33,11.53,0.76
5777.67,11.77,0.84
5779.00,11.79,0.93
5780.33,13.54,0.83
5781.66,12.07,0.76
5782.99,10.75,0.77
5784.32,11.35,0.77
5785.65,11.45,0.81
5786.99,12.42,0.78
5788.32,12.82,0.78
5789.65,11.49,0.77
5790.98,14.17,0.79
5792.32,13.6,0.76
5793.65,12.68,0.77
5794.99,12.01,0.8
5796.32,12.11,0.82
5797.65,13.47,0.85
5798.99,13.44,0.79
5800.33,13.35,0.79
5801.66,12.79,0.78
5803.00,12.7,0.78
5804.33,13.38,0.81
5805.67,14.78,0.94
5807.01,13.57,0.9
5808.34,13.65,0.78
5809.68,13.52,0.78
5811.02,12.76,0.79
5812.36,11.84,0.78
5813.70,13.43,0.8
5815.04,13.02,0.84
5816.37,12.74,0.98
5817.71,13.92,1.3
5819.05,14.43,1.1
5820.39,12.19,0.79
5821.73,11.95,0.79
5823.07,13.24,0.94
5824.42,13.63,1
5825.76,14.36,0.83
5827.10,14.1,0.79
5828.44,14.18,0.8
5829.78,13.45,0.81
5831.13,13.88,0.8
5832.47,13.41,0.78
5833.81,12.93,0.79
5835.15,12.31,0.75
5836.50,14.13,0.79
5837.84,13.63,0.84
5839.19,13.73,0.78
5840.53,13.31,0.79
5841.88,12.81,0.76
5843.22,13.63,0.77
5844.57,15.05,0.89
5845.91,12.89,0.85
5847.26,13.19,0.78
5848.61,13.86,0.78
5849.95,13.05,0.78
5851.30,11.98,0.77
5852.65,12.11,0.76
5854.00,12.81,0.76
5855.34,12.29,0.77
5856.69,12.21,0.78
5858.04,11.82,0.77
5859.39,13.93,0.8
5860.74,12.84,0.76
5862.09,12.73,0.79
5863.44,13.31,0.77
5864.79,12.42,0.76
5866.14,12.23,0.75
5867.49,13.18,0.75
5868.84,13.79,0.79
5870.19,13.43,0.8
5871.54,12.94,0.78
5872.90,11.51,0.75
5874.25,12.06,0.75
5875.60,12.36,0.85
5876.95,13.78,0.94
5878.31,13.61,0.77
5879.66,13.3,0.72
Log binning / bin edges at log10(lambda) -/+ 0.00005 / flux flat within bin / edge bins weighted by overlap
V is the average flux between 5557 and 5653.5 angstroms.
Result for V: 11.9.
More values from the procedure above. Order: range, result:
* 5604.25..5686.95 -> 12.2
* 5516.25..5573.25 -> 11.7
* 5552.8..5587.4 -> 11.7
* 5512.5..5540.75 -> 11.5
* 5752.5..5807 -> 12.6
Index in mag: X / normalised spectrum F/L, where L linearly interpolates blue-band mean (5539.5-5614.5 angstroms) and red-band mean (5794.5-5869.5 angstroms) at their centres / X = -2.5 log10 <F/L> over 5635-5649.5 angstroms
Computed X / 0.03 mag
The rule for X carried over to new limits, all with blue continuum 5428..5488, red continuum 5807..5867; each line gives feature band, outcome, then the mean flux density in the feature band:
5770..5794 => 0.04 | 12.4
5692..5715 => 0.04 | 12.1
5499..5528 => 0.02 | 11.4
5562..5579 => 0.03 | 11.6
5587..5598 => 0.07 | 11.3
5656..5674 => 0.01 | 12.2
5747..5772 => 0.02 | 12.5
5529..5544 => 0.00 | 11.7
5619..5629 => 0.04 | 11.7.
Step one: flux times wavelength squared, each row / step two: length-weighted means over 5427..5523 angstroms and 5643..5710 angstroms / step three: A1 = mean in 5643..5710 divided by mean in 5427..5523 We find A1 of 1.15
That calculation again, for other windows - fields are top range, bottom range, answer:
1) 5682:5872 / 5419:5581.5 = 1.22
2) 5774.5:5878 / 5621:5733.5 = 1.12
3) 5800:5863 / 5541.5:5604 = 1.23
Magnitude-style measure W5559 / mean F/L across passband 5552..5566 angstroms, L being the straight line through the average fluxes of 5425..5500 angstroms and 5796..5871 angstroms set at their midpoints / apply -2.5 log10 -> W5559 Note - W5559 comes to 0.00 mag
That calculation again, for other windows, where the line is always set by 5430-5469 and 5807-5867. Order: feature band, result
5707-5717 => 0.052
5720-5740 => -0.014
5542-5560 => -0.027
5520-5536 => 0.006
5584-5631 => 0.012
